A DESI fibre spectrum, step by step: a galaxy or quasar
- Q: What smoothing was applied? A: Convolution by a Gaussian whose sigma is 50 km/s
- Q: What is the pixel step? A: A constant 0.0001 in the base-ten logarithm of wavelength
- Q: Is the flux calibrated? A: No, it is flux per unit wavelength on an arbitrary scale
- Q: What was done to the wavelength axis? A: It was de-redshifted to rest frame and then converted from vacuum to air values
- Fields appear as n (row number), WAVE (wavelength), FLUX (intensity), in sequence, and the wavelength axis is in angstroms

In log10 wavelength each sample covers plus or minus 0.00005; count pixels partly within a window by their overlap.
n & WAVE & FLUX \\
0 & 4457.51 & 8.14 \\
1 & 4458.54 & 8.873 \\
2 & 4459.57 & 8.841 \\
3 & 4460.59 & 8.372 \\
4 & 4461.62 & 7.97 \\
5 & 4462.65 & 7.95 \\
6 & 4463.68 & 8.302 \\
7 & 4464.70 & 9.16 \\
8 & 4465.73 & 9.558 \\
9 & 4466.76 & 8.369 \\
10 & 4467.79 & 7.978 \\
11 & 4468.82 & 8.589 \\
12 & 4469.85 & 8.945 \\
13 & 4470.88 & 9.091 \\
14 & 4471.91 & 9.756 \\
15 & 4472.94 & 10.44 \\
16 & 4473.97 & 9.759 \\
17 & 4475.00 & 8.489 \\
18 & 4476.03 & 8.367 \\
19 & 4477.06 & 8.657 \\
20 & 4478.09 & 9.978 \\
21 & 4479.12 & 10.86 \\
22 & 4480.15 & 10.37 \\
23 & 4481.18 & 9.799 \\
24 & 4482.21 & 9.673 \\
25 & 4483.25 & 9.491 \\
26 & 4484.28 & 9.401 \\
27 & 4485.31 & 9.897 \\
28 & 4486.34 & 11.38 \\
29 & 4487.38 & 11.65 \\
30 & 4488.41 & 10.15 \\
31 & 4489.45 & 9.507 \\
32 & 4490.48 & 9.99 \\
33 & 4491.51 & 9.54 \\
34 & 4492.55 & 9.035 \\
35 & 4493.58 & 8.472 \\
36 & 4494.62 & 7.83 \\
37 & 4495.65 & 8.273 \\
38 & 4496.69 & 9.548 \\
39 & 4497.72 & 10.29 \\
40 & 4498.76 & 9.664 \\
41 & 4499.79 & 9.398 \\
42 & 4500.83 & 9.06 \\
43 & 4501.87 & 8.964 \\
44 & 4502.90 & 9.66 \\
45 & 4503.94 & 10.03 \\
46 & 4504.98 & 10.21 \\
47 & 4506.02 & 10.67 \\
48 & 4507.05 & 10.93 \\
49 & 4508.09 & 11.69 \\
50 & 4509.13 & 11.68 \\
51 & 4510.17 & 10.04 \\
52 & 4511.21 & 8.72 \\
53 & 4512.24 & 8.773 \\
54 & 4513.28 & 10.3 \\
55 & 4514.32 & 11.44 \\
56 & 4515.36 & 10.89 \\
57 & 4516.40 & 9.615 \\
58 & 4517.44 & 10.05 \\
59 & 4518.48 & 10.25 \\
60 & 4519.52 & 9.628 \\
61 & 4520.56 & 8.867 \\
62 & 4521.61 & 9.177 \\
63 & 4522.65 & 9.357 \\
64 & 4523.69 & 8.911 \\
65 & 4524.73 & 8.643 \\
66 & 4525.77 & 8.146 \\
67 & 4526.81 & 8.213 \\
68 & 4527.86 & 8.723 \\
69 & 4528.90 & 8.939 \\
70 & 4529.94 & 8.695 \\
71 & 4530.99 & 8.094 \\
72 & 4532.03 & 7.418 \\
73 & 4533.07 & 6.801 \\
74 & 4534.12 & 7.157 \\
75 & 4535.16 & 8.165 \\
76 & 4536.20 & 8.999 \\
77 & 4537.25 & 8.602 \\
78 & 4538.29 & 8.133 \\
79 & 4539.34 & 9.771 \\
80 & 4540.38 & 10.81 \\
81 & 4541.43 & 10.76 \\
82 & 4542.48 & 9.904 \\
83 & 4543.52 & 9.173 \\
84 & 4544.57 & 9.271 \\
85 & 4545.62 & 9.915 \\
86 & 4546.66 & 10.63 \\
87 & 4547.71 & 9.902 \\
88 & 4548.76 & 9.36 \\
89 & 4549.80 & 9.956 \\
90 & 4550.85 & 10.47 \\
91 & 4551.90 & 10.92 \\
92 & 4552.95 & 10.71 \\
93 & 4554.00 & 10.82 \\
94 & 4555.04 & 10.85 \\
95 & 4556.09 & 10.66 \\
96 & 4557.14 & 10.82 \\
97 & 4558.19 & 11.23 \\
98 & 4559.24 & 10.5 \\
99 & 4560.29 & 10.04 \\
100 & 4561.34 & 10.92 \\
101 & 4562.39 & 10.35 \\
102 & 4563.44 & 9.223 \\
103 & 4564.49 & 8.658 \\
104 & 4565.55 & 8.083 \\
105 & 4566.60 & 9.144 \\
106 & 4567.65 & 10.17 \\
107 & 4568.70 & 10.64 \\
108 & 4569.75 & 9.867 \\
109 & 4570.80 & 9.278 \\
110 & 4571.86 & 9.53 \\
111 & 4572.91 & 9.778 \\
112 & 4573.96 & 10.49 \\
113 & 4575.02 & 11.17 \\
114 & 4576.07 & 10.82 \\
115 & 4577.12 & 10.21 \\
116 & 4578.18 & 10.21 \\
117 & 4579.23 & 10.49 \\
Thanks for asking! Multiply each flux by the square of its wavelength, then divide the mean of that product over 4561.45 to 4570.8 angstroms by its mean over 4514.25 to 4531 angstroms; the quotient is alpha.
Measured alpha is 1.06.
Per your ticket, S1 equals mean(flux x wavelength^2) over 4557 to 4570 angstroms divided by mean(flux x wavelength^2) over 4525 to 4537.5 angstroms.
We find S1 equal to 1.24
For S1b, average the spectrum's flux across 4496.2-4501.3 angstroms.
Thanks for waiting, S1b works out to 9.6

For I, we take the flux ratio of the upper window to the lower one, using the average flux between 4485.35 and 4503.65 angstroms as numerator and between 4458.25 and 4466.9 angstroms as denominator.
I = 1.1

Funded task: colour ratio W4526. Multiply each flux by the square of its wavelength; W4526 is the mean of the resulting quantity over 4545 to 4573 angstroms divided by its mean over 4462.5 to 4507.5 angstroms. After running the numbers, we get 1.10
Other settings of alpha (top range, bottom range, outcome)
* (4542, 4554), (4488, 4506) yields 1.09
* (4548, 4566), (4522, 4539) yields 1.24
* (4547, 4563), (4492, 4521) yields 1.10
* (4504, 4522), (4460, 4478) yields 1.17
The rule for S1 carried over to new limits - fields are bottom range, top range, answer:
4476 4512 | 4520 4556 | 0.96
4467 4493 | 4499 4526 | 1.04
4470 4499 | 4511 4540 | 0.95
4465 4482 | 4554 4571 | 1.12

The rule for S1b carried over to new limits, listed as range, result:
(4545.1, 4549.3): 9.97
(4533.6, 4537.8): 8.25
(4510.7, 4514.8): 9.81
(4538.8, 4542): 10.4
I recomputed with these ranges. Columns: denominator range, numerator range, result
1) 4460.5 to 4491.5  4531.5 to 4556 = 1.01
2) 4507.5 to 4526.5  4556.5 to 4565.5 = 1.03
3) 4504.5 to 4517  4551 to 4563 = 1.03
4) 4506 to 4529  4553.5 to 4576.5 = 1.04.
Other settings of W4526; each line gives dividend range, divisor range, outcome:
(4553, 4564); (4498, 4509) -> 1.07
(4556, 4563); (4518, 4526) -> 1.18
